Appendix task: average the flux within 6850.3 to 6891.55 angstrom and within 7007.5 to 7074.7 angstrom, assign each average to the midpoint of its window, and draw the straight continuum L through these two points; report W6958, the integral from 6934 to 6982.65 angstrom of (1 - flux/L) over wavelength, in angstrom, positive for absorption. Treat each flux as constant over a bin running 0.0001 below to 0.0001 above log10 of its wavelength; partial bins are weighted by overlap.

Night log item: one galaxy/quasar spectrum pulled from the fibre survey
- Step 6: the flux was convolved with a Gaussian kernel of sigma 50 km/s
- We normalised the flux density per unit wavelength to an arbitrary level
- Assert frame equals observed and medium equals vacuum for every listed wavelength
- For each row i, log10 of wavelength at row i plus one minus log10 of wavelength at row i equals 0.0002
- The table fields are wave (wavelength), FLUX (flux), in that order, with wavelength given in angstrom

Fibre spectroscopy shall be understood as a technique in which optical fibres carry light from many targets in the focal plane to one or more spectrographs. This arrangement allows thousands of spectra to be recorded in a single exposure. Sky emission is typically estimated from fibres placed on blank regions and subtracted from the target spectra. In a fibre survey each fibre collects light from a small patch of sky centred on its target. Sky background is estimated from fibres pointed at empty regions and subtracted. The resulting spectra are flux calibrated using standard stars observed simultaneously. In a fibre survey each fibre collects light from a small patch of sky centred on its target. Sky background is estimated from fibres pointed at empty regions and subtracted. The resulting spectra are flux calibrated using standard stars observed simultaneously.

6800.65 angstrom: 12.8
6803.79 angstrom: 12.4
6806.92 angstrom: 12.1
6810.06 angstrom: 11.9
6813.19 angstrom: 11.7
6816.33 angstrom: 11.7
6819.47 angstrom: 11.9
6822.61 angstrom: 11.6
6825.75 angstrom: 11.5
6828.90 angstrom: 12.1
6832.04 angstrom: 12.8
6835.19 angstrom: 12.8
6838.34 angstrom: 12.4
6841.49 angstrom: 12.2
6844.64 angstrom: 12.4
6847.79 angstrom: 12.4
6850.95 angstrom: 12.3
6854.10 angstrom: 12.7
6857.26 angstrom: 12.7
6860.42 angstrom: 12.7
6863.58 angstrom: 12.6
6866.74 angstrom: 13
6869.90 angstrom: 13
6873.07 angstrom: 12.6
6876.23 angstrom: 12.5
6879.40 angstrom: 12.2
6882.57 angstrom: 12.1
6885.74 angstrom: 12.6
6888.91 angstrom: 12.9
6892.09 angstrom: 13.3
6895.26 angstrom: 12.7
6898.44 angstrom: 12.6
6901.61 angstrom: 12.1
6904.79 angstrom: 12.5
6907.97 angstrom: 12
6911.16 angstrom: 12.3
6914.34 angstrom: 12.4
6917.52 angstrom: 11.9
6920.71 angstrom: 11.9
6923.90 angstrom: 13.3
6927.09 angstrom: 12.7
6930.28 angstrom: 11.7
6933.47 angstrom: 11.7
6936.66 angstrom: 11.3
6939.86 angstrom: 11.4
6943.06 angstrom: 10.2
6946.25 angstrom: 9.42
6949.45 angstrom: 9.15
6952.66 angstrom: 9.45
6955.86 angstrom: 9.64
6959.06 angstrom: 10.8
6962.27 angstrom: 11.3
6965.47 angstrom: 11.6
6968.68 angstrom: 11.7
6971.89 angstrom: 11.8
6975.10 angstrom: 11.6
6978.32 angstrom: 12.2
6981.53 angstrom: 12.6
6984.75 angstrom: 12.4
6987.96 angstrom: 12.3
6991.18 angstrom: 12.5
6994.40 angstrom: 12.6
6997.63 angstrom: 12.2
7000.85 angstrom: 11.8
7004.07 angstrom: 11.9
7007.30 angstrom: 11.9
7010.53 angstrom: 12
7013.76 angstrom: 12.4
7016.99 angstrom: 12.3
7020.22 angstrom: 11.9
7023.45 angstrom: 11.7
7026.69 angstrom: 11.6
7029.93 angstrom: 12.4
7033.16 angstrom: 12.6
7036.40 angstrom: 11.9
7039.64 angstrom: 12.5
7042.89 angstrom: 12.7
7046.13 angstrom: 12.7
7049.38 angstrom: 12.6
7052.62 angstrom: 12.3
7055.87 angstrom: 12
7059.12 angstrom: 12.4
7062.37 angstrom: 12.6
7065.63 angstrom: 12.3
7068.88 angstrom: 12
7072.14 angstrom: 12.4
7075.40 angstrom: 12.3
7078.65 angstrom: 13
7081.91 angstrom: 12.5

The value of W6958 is 5.84 angstrom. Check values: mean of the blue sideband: 12.6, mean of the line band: 10.9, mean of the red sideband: 12.3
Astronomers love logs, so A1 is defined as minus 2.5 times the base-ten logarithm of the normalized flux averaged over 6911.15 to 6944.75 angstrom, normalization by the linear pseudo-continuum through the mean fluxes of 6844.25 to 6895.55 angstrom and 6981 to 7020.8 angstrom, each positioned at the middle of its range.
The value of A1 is 0.05 mag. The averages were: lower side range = 12.6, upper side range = 12.2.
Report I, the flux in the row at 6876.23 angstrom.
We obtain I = 12.5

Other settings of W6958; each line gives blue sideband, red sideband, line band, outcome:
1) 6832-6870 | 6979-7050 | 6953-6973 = 2.2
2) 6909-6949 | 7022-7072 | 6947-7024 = 2.0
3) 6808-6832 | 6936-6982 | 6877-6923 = -4.5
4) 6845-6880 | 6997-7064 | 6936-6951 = 2.6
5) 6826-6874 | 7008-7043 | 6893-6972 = 5.5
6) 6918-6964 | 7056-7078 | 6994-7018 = -0.8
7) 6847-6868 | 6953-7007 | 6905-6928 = -0.3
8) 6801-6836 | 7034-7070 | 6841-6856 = -0.4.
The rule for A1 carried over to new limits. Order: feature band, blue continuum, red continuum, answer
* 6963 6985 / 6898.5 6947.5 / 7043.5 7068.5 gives 0.011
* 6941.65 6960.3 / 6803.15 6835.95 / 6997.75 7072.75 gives 0.237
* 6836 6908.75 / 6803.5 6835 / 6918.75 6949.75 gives -0.076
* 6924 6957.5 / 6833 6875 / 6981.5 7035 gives 0.148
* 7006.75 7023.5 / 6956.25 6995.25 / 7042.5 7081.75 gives 0.005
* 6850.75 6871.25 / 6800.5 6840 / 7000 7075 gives -0.054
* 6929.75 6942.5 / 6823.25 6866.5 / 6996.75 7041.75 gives 0.078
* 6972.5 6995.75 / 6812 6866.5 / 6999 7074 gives -0.005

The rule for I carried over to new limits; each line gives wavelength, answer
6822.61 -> 11.6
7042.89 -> 12.7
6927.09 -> 12.7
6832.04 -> 12.8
